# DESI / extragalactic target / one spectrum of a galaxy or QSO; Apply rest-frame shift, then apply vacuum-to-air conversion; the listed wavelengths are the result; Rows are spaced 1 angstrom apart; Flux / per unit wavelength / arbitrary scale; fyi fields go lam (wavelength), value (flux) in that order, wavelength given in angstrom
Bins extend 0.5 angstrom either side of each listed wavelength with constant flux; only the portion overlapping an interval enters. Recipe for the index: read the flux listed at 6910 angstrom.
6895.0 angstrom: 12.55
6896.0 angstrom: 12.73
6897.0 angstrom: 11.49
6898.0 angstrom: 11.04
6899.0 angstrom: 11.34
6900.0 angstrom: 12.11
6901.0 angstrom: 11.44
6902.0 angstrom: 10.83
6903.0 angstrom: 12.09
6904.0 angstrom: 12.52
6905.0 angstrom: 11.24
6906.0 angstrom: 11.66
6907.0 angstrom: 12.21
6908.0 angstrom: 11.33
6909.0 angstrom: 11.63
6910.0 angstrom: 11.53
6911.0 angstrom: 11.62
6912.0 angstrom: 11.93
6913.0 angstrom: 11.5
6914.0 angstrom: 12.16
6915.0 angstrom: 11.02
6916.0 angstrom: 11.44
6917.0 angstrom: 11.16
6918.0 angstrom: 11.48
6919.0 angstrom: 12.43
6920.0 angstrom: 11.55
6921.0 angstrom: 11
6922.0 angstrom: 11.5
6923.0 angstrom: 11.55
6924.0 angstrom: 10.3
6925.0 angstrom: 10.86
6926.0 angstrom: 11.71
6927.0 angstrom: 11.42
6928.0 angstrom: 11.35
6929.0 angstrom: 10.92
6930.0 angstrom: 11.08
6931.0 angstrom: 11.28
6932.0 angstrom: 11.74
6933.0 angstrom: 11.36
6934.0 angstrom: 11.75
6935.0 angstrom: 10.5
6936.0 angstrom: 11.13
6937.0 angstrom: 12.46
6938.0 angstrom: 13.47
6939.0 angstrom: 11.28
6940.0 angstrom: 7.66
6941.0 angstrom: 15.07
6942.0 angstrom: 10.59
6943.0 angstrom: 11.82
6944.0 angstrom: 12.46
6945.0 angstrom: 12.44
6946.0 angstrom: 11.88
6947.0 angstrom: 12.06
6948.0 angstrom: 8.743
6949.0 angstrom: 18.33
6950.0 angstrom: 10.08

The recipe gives 11.53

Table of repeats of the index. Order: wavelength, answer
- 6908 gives 11.33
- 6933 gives 11.36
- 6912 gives 11.93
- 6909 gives 11.63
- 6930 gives 11.08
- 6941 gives 15.07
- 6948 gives 8.743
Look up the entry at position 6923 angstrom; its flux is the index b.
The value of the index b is 11.55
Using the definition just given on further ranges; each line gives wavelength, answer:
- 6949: 18.33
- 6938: 13.47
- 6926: 11.71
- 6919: 12.43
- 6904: 12.52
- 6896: 12.73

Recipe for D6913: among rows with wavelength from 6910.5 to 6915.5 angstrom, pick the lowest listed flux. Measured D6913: 11.02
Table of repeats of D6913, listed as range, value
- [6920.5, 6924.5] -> 10.3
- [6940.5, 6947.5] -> 10.59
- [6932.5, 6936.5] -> 10.5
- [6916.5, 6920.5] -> 11.16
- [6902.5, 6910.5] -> 11.24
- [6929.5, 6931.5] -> 11.08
